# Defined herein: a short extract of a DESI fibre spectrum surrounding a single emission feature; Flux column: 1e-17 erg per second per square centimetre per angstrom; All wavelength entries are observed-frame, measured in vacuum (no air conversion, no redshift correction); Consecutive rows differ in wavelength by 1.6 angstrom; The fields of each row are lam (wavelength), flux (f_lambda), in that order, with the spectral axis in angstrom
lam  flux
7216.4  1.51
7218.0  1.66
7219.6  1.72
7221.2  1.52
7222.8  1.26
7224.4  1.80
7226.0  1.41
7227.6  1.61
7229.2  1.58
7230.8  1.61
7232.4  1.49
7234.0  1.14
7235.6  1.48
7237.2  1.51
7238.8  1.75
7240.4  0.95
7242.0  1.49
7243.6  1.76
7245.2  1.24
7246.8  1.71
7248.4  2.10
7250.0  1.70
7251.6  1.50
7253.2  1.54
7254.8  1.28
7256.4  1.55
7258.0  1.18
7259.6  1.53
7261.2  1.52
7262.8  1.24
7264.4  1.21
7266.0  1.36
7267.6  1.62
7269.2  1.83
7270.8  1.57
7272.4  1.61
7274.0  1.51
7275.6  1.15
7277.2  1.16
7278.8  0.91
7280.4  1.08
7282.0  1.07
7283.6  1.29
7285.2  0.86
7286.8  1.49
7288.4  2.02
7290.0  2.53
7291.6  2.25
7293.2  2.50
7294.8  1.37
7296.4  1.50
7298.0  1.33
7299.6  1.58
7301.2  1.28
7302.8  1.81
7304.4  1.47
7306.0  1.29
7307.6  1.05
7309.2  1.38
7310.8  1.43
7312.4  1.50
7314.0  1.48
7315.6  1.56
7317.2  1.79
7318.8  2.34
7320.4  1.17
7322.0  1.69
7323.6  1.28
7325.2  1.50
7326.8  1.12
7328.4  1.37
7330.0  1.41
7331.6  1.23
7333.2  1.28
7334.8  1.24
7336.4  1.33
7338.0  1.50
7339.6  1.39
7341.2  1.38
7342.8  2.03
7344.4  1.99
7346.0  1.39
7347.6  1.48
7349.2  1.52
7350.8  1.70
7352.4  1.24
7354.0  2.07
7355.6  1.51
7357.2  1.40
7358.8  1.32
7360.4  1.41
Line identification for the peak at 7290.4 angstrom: Hbeta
